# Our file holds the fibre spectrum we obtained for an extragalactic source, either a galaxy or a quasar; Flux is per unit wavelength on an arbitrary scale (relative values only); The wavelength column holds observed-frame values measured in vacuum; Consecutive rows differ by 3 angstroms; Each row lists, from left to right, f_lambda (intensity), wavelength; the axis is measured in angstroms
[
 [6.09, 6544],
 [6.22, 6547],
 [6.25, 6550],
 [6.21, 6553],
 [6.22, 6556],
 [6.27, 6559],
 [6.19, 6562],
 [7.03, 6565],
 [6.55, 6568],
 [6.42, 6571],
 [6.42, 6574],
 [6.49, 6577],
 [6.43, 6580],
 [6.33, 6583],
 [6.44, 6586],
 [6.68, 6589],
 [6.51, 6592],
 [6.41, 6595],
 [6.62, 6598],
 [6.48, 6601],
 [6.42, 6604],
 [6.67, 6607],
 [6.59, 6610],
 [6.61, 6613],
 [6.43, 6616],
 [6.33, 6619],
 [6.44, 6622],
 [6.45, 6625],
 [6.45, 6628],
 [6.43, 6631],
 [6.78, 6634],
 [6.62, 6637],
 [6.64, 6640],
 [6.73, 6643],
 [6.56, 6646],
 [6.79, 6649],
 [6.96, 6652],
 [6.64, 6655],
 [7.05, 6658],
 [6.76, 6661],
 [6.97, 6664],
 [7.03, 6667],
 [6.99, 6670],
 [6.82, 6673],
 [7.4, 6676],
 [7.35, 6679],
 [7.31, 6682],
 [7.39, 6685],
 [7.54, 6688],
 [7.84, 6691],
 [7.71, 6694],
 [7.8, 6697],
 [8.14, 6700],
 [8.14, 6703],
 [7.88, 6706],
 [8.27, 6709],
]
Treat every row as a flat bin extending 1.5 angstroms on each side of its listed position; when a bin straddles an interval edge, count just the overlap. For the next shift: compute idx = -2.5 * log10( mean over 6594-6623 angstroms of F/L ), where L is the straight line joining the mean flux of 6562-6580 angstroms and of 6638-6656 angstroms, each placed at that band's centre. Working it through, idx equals 0.02 mag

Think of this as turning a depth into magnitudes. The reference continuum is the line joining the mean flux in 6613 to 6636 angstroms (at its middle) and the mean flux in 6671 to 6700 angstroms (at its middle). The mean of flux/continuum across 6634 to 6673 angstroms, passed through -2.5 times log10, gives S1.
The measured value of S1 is 0.02 mag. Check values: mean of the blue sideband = 6.49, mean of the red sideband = 7.49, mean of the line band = 6.81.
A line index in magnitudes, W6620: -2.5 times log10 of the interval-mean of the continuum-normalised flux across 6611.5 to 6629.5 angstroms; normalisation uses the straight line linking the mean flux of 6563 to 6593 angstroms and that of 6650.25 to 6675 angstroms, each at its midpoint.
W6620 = 0.04 mag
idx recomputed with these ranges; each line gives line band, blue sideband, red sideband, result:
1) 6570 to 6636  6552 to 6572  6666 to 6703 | 0.045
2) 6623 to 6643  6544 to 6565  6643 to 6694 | 0.044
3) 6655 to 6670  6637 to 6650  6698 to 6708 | 0.029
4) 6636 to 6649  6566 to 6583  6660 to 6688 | 0.044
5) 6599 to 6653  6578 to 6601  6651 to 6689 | 0.030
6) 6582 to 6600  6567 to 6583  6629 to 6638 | -0.002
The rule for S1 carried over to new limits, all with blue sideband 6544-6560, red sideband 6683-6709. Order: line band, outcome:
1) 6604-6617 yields 0.05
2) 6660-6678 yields 0.08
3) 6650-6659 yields 0.08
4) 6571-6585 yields 0.02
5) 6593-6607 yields 0.04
